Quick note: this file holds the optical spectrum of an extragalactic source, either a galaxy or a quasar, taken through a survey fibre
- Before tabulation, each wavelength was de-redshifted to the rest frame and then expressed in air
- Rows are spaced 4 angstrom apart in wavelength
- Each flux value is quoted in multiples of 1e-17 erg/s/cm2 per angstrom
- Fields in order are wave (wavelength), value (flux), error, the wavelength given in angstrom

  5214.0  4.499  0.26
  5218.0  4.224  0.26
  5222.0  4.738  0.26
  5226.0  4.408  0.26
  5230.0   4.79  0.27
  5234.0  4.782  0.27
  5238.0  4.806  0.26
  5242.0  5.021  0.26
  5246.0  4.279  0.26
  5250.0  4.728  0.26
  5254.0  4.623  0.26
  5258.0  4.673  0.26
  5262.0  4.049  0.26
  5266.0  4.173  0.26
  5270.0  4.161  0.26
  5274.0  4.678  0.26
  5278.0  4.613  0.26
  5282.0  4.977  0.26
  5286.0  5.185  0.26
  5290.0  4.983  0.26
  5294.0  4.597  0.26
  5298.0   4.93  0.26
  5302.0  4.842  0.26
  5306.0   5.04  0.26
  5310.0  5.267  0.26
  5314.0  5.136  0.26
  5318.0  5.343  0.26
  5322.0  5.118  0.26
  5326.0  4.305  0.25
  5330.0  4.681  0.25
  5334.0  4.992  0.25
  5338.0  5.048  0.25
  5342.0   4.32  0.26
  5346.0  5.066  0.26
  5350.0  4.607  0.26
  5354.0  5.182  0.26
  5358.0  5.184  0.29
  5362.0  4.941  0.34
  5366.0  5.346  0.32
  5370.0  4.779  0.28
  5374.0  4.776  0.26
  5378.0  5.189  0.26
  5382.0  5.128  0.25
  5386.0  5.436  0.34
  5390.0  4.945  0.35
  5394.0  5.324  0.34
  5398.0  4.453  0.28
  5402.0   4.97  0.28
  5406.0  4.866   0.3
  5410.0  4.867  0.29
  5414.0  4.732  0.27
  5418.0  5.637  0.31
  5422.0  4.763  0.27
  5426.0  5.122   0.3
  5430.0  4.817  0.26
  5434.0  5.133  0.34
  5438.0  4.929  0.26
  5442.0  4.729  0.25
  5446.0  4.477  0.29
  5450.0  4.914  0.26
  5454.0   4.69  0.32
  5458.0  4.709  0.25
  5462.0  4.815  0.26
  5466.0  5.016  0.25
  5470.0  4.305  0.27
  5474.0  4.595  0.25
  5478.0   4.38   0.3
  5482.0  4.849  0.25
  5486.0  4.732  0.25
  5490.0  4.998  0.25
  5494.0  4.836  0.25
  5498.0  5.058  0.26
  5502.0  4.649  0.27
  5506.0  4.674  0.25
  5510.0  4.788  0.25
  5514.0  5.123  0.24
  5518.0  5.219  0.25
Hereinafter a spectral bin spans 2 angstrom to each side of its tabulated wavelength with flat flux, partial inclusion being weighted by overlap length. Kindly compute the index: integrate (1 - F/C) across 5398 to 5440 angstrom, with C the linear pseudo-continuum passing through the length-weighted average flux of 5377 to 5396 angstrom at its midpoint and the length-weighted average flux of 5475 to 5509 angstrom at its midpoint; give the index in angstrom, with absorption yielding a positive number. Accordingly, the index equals 0.9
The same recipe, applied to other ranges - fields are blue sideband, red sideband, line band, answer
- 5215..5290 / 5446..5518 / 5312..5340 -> -1.7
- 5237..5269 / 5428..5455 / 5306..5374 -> -4.3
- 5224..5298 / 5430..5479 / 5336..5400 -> -3.9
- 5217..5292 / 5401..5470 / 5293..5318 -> -1.7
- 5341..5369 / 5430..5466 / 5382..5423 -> -1.0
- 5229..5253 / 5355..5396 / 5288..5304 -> 0.1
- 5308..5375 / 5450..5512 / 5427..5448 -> -0.1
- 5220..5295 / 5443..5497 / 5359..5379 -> -1.4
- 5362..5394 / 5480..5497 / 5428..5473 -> 1.6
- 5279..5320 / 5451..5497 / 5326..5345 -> 0.9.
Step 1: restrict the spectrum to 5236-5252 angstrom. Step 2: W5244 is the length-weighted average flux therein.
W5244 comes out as 4.71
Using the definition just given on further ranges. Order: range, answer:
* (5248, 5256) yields 4.68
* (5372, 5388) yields 5.13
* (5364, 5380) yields 5.02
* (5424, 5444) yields 4.95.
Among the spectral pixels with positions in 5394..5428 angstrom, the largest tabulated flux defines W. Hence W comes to 5.637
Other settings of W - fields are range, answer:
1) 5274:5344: 5.343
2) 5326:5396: 5.436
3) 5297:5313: 5.267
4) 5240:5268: 5.021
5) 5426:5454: 5.133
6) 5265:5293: 5.185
